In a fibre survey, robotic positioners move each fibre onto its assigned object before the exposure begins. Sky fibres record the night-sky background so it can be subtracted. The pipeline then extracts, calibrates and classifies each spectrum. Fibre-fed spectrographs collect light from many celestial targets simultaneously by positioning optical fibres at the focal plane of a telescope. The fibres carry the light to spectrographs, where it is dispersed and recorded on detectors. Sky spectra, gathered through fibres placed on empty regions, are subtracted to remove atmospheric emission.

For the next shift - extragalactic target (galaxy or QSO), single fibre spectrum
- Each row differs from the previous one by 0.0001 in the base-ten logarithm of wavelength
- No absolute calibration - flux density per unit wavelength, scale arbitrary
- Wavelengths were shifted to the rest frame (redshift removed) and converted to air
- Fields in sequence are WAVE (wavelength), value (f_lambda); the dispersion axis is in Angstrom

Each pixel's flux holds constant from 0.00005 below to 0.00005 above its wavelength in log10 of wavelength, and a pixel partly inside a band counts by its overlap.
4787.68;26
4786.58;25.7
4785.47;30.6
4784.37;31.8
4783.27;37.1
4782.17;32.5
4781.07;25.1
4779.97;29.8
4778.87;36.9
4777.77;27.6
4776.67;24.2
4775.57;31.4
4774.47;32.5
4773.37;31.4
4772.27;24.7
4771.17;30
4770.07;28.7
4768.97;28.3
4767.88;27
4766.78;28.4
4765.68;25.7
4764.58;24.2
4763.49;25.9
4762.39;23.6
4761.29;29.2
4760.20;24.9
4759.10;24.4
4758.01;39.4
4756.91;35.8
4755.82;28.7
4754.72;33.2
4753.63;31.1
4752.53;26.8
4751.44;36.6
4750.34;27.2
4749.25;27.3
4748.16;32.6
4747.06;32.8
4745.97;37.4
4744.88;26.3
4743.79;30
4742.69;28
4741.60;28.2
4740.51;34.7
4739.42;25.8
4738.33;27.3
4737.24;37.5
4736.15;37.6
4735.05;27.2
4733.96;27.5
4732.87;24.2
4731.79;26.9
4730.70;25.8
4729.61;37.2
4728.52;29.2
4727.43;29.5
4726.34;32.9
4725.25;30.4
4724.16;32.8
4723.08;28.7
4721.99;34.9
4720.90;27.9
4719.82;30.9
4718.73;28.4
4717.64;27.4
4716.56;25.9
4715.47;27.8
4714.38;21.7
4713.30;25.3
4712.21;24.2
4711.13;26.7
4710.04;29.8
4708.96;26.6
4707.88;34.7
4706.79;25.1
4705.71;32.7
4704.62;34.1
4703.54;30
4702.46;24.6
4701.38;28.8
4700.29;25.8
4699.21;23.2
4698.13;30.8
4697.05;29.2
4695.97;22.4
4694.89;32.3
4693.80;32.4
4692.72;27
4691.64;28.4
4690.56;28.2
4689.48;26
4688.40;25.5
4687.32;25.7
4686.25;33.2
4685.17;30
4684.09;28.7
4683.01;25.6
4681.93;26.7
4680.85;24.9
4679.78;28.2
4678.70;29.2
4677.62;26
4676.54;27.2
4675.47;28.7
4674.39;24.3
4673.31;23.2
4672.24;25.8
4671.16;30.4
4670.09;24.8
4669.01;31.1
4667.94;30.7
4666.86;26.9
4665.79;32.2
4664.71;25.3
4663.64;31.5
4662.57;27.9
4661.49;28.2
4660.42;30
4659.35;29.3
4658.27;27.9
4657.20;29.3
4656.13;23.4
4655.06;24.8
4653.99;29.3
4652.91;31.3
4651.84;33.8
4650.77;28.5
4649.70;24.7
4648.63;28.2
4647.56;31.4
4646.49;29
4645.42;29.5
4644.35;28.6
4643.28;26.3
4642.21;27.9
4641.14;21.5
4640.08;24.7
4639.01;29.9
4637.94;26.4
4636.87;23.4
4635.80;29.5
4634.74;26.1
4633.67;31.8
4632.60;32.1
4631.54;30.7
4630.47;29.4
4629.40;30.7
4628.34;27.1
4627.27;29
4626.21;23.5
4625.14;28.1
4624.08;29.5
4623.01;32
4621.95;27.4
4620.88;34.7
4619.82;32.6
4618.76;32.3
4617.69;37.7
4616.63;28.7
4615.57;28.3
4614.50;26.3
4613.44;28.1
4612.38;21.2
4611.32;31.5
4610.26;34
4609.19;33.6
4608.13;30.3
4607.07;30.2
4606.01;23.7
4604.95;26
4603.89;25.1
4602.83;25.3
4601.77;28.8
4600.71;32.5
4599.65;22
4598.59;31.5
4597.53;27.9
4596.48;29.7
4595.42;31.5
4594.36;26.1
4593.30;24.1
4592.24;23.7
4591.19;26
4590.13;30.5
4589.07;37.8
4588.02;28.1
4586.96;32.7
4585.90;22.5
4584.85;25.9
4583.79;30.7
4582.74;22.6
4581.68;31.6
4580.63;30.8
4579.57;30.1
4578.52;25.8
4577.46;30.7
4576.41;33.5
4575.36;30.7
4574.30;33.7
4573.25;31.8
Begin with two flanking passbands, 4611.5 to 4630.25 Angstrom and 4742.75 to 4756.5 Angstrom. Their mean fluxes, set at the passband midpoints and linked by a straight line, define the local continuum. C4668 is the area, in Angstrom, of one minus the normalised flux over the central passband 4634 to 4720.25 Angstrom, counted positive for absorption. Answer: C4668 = 6.0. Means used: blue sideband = 29.3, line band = 27.8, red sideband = 30.8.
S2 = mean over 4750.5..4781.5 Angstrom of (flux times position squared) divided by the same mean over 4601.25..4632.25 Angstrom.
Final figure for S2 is 1.1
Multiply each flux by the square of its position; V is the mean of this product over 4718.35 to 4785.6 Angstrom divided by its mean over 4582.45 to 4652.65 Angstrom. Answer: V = 1.11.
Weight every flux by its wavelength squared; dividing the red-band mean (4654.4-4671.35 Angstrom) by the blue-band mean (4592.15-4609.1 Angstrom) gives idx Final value 1.1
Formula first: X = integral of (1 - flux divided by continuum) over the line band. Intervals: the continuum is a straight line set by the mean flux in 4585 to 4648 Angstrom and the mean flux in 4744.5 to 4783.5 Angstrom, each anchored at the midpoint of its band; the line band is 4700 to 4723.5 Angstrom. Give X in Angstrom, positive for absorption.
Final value 0.8 Angstrom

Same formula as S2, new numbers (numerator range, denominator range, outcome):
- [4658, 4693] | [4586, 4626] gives 0.99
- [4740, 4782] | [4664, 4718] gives 1.10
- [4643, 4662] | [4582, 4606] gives 1.06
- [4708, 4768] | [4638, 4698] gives 1.08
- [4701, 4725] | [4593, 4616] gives 1.07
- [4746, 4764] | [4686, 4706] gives 1.09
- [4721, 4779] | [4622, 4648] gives 1.11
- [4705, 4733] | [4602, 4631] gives 1.04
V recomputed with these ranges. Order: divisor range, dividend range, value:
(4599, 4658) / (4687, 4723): 1.01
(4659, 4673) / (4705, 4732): 1.03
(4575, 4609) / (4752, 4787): 1.11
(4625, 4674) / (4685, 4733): 1.04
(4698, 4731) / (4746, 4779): 1.04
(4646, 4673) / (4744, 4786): 1.09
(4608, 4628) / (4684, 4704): 0.97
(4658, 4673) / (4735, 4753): 1.11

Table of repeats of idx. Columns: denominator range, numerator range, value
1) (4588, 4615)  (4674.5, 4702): 1.02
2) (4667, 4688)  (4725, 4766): 1.11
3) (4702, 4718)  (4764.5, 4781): 1.06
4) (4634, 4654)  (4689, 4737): 1.06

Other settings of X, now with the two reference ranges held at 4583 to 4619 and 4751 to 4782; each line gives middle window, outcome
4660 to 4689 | 1.00 Angstrom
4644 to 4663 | 0.09 Angstrom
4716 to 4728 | -0.40 Angstrom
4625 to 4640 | 0.20 Angstrom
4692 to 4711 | 0.12 Angstrom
